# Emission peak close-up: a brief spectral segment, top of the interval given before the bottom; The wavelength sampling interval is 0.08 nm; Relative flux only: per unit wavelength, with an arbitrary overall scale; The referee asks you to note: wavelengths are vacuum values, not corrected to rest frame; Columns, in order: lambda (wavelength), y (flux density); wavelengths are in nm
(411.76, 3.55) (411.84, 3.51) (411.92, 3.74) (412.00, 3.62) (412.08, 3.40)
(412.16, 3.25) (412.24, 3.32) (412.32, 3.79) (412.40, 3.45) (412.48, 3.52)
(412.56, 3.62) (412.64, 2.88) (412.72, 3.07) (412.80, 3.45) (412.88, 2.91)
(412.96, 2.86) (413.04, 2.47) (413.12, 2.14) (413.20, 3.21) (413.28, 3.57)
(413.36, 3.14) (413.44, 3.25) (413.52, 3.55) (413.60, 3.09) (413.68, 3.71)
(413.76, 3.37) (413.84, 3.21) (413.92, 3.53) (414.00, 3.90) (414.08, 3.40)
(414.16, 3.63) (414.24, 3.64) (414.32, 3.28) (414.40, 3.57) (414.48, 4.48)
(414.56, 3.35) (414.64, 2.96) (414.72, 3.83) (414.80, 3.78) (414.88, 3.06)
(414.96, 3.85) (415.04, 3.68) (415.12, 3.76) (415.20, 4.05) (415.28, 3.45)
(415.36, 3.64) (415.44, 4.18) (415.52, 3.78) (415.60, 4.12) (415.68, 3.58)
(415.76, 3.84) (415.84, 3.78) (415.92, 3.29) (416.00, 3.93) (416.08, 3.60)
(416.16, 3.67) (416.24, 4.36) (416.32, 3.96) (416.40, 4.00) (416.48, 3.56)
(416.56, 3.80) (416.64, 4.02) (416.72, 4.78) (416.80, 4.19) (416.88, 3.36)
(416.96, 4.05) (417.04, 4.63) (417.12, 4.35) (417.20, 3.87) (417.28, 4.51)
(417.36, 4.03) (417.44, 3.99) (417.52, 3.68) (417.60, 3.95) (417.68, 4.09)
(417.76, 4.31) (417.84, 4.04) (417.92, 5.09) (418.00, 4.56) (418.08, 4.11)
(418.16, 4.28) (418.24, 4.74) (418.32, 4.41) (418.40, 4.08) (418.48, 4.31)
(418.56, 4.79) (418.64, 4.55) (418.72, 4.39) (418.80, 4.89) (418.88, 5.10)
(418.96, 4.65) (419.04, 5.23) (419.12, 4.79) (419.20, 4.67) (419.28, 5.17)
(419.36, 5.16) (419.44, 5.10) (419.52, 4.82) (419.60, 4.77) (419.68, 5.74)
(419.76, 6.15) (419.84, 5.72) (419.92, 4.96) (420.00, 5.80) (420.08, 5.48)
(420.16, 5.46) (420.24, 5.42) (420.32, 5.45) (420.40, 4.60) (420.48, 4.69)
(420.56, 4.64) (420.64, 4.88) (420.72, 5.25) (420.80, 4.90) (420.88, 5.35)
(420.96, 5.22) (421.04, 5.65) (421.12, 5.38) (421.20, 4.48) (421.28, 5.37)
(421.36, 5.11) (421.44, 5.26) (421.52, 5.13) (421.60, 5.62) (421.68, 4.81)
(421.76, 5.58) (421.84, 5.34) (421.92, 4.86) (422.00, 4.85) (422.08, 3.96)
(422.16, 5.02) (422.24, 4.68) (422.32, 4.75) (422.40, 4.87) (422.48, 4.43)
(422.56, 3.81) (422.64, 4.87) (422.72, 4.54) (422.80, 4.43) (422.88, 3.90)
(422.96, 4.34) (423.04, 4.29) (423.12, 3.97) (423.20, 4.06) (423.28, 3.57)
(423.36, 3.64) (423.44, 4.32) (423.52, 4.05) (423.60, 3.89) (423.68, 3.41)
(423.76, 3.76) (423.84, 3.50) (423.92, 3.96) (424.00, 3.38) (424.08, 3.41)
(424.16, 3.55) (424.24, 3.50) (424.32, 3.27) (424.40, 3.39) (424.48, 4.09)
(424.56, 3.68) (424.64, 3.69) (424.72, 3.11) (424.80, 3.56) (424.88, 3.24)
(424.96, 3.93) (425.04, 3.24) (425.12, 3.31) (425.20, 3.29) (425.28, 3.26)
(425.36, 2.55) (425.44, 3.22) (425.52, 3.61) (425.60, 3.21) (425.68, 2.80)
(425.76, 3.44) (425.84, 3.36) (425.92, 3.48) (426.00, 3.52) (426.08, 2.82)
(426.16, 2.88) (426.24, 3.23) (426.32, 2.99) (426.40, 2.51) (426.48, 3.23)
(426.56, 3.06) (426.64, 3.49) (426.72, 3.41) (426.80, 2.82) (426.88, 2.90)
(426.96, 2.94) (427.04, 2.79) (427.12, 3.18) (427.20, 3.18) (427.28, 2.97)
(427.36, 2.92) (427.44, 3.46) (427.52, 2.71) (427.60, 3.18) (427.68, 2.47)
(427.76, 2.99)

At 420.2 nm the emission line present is C IV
